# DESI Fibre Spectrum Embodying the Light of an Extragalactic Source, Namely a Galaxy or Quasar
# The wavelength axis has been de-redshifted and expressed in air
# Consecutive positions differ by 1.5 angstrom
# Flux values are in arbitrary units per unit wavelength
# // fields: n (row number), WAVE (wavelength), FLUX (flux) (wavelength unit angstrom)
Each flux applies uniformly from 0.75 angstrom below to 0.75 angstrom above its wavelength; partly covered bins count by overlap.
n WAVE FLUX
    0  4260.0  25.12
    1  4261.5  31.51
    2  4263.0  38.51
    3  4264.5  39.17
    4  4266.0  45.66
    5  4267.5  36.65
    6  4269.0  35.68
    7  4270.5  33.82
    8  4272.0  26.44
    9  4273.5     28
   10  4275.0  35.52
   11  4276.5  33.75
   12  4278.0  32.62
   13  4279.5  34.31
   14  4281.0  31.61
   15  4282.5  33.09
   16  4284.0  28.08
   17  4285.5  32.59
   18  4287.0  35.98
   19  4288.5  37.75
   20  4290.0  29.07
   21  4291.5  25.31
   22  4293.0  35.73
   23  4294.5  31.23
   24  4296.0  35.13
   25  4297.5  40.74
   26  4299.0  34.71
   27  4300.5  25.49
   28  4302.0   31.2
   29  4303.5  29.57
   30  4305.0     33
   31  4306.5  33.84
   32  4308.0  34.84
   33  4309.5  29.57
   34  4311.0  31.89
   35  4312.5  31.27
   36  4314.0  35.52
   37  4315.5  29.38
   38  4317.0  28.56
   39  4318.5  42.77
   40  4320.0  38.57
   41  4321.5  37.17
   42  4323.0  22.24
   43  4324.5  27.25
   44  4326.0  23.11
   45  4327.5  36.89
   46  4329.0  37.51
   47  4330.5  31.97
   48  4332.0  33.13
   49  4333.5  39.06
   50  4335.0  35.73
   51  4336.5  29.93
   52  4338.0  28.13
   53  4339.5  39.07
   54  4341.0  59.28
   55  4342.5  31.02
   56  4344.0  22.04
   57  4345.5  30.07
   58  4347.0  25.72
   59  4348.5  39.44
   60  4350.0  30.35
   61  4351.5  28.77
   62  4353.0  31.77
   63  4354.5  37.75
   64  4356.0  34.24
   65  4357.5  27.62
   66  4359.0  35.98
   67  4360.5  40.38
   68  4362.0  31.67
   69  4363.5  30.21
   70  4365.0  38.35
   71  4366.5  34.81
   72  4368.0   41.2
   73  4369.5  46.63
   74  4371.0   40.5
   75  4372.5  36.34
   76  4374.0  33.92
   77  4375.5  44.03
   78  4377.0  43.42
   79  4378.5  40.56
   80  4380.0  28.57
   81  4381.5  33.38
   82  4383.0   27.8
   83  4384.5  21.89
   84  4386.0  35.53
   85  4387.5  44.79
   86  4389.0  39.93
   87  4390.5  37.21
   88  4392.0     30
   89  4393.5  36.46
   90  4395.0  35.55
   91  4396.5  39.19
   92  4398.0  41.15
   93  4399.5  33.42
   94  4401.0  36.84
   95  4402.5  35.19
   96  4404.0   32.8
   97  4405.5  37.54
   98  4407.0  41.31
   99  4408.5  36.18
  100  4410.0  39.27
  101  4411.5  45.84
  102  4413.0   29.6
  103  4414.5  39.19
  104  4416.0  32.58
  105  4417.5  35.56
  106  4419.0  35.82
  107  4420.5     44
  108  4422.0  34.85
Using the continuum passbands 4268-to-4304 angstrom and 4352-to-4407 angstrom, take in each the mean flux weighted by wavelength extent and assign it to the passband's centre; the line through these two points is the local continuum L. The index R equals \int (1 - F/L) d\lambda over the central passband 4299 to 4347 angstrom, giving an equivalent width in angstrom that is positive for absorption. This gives 1.5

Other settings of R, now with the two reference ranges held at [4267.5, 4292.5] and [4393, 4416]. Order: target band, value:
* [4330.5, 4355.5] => 0.7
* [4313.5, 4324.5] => 0.3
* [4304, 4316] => 0.4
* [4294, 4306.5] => 0.1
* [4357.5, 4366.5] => 0.2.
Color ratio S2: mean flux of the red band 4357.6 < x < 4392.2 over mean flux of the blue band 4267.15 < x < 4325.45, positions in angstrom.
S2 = 1.12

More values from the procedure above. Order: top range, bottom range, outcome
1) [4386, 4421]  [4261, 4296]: 1.11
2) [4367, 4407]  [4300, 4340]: 1.13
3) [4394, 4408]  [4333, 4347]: 1.08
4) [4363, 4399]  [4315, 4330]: 1.13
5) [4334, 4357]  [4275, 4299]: 1.01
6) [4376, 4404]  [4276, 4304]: 1.09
